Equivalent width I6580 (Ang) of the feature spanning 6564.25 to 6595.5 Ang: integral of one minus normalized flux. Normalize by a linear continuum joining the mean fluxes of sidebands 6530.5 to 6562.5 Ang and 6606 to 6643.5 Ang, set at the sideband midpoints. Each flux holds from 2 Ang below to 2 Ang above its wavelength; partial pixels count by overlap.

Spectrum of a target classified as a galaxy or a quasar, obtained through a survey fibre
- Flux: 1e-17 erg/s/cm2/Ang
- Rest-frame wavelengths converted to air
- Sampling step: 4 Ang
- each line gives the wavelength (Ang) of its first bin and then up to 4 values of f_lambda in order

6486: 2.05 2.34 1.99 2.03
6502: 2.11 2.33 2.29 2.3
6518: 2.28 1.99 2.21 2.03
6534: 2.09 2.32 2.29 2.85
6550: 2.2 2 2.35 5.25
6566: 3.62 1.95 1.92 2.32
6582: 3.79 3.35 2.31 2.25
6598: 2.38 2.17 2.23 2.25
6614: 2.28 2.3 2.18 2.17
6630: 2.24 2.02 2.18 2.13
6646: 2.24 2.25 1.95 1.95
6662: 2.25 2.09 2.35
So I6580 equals -4.0 Ang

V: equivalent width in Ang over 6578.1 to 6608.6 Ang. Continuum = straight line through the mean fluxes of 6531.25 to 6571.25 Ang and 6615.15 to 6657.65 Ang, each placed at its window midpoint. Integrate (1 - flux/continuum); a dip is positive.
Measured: -2.20 Ang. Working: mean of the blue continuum 2.69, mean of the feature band 2.61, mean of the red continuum 2.16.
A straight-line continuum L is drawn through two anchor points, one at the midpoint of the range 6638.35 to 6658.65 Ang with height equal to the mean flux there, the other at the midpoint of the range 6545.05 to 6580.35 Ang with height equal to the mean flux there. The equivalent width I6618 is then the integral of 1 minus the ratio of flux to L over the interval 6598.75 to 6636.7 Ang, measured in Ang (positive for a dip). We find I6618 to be 2.1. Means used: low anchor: 2.72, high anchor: 2.12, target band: 2.21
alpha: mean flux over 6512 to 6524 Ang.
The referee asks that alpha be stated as 2.19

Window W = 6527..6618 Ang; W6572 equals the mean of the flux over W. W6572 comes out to 2.55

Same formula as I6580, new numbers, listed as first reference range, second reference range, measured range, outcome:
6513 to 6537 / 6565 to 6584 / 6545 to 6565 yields -3.9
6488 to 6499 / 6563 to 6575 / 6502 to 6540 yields 2.5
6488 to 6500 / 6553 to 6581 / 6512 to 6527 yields 1.1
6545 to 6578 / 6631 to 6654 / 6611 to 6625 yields 0.5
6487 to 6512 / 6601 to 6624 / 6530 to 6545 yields -0.3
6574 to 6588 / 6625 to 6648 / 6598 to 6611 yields 1.9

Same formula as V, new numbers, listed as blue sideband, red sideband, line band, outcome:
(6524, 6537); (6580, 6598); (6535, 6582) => -3.8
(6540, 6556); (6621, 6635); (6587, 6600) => -0.9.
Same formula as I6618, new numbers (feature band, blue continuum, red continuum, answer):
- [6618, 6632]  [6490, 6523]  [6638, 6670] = -0.4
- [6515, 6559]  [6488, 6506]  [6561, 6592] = 5.7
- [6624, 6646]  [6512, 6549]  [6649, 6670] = -0.1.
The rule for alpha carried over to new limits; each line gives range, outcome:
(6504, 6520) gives 2.3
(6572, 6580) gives 2.12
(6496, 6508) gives 2.16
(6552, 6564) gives 3.2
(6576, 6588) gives 3.15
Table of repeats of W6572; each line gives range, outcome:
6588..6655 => 2.21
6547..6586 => 2.85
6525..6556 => 2.25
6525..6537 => 2.12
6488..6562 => 2.3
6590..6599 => 2.31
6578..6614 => 2.56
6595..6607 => 2.26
